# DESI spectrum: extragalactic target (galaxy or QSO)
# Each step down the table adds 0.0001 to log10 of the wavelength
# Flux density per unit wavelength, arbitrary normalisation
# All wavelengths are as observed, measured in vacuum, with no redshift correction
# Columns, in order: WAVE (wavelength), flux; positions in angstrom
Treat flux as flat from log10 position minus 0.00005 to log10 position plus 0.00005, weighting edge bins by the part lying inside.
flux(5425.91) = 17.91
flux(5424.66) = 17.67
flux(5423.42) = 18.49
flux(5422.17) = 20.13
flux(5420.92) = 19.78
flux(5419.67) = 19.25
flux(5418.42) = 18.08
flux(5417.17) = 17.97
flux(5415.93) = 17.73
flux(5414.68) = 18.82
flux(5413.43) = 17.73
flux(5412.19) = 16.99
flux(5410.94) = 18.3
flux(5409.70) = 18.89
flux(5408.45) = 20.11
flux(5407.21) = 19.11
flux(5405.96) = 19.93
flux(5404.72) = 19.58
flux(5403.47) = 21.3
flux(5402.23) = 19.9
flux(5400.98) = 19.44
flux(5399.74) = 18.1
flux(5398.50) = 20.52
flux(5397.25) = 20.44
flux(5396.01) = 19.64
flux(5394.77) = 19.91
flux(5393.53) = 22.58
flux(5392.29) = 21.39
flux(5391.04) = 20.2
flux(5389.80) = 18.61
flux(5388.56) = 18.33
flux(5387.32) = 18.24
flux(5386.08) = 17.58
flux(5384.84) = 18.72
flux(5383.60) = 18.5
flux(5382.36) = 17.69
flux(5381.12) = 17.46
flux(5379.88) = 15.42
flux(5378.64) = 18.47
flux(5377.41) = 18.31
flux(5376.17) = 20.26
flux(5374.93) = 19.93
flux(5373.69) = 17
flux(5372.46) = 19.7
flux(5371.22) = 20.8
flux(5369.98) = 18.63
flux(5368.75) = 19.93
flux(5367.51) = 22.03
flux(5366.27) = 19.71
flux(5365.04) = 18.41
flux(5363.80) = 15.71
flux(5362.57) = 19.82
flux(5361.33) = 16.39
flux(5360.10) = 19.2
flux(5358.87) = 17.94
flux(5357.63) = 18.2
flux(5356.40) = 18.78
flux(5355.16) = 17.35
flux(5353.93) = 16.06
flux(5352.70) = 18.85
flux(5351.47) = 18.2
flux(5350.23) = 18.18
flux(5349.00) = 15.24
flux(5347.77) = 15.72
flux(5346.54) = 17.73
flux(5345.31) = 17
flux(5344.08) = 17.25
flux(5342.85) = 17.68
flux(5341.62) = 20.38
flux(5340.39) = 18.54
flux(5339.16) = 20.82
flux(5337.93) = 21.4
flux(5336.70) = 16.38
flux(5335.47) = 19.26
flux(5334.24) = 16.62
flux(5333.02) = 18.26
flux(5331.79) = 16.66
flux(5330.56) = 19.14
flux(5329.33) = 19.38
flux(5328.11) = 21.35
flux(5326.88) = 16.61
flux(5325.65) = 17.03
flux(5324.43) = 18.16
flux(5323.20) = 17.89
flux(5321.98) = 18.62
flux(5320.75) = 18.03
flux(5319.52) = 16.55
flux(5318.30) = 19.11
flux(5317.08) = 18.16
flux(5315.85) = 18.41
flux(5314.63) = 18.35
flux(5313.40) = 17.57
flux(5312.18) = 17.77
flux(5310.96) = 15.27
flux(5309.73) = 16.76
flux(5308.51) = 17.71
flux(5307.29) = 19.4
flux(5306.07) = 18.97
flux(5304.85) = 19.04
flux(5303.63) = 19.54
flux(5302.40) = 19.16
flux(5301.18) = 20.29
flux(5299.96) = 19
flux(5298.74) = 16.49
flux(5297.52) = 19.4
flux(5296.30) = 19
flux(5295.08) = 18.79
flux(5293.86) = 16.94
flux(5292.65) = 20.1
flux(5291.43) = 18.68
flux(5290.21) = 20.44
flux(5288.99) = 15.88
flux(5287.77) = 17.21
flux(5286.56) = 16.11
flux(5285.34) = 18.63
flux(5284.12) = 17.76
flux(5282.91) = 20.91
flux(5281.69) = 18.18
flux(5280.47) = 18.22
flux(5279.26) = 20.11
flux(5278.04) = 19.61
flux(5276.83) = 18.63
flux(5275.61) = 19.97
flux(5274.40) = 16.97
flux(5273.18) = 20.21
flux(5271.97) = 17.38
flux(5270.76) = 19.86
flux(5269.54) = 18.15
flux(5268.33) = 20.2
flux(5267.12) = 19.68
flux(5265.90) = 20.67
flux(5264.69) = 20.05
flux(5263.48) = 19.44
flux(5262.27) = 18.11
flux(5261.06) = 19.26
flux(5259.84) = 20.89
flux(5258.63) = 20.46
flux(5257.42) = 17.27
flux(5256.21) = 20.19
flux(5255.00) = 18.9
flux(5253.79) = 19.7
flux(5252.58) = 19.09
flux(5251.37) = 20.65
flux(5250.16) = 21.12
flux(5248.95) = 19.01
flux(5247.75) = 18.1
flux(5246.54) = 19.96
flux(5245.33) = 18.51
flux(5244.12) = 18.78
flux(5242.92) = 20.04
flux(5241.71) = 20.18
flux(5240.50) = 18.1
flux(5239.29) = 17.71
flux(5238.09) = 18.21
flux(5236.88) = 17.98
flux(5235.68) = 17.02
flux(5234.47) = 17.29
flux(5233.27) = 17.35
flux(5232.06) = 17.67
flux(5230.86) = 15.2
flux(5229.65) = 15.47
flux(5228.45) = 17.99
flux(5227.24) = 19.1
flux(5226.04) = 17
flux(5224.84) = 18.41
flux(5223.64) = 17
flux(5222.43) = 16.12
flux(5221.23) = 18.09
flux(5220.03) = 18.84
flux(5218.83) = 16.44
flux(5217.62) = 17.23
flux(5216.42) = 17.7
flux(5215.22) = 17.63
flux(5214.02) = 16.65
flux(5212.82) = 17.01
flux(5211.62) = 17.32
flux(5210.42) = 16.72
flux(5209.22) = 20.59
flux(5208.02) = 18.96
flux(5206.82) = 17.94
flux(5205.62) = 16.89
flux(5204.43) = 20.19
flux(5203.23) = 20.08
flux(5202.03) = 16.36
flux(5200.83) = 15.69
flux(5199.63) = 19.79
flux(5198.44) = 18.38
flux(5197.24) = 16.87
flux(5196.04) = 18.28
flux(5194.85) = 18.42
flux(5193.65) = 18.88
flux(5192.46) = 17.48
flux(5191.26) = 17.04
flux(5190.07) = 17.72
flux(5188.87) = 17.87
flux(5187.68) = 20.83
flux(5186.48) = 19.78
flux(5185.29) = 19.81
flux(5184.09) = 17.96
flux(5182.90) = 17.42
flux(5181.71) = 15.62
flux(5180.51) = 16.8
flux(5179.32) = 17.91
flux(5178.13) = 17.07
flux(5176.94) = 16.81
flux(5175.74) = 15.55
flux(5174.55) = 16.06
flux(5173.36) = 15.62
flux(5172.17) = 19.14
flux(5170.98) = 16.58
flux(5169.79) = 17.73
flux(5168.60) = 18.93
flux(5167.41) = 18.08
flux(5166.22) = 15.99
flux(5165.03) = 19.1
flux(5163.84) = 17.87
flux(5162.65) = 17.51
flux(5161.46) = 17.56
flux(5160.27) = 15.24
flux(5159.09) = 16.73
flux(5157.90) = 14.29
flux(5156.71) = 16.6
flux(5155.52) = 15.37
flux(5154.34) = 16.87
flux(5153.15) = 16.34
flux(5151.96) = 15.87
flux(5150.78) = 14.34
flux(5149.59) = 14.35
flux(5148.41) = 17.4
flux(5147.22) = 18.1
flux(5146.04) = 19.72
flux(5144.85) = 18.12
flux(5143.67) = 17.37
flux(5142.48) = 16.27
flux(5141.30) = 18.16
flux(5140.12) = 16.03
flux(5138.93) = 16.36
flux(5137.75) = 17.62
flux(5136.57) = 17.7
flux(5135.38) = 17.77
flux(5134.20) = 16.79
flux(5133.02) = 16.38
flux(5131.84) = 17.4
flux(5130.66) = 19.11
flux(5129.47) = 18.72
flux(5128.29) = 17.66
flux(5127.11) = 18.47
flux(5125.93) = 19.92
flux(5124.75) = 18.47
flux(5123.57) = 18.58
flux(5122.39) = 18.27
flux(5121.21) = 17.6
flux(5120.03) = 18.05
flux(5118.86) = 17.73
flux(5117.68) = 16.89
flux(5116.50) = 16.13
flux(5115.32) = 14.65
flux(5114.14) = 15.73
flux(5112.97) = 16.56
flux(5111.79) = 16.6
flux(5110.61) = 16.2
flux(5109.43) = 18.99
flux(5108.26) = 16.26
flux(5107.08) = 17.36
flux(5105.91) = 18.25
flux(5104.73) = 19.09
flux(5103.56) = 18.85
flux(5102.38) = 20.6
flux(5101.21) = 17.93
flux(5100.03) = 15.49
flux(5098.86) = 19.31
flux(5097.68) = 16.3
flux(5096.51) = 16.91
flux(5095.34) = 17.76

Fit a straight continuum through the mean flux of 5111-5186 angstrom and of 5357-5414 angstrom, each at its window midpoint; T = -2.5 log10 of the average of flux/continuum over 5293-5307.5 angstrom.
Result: -0.03 mag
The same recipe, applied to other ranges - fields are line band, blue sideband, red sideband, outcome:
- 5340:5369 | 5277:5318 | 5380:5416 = 0.04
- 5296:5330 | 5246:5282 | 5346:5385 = 0.03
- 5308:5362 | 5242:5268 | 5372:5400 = 0.07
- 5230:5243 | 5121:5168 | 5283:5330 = 0.01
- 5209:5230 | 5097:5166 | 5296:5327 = 0.01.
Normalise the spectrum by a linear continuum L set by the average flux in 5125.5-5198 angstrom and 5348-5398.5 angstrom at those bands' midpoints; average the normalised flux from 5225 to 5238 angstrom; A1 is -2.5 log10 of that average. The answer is 0.03 mag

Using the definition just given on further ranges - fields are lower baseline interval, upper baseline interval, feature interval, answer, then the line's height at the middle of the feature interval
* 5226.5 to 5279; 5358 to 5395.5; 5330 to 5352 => 0.051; 18.9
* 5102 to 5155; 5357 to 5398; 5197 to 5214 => -0.009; 17.9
